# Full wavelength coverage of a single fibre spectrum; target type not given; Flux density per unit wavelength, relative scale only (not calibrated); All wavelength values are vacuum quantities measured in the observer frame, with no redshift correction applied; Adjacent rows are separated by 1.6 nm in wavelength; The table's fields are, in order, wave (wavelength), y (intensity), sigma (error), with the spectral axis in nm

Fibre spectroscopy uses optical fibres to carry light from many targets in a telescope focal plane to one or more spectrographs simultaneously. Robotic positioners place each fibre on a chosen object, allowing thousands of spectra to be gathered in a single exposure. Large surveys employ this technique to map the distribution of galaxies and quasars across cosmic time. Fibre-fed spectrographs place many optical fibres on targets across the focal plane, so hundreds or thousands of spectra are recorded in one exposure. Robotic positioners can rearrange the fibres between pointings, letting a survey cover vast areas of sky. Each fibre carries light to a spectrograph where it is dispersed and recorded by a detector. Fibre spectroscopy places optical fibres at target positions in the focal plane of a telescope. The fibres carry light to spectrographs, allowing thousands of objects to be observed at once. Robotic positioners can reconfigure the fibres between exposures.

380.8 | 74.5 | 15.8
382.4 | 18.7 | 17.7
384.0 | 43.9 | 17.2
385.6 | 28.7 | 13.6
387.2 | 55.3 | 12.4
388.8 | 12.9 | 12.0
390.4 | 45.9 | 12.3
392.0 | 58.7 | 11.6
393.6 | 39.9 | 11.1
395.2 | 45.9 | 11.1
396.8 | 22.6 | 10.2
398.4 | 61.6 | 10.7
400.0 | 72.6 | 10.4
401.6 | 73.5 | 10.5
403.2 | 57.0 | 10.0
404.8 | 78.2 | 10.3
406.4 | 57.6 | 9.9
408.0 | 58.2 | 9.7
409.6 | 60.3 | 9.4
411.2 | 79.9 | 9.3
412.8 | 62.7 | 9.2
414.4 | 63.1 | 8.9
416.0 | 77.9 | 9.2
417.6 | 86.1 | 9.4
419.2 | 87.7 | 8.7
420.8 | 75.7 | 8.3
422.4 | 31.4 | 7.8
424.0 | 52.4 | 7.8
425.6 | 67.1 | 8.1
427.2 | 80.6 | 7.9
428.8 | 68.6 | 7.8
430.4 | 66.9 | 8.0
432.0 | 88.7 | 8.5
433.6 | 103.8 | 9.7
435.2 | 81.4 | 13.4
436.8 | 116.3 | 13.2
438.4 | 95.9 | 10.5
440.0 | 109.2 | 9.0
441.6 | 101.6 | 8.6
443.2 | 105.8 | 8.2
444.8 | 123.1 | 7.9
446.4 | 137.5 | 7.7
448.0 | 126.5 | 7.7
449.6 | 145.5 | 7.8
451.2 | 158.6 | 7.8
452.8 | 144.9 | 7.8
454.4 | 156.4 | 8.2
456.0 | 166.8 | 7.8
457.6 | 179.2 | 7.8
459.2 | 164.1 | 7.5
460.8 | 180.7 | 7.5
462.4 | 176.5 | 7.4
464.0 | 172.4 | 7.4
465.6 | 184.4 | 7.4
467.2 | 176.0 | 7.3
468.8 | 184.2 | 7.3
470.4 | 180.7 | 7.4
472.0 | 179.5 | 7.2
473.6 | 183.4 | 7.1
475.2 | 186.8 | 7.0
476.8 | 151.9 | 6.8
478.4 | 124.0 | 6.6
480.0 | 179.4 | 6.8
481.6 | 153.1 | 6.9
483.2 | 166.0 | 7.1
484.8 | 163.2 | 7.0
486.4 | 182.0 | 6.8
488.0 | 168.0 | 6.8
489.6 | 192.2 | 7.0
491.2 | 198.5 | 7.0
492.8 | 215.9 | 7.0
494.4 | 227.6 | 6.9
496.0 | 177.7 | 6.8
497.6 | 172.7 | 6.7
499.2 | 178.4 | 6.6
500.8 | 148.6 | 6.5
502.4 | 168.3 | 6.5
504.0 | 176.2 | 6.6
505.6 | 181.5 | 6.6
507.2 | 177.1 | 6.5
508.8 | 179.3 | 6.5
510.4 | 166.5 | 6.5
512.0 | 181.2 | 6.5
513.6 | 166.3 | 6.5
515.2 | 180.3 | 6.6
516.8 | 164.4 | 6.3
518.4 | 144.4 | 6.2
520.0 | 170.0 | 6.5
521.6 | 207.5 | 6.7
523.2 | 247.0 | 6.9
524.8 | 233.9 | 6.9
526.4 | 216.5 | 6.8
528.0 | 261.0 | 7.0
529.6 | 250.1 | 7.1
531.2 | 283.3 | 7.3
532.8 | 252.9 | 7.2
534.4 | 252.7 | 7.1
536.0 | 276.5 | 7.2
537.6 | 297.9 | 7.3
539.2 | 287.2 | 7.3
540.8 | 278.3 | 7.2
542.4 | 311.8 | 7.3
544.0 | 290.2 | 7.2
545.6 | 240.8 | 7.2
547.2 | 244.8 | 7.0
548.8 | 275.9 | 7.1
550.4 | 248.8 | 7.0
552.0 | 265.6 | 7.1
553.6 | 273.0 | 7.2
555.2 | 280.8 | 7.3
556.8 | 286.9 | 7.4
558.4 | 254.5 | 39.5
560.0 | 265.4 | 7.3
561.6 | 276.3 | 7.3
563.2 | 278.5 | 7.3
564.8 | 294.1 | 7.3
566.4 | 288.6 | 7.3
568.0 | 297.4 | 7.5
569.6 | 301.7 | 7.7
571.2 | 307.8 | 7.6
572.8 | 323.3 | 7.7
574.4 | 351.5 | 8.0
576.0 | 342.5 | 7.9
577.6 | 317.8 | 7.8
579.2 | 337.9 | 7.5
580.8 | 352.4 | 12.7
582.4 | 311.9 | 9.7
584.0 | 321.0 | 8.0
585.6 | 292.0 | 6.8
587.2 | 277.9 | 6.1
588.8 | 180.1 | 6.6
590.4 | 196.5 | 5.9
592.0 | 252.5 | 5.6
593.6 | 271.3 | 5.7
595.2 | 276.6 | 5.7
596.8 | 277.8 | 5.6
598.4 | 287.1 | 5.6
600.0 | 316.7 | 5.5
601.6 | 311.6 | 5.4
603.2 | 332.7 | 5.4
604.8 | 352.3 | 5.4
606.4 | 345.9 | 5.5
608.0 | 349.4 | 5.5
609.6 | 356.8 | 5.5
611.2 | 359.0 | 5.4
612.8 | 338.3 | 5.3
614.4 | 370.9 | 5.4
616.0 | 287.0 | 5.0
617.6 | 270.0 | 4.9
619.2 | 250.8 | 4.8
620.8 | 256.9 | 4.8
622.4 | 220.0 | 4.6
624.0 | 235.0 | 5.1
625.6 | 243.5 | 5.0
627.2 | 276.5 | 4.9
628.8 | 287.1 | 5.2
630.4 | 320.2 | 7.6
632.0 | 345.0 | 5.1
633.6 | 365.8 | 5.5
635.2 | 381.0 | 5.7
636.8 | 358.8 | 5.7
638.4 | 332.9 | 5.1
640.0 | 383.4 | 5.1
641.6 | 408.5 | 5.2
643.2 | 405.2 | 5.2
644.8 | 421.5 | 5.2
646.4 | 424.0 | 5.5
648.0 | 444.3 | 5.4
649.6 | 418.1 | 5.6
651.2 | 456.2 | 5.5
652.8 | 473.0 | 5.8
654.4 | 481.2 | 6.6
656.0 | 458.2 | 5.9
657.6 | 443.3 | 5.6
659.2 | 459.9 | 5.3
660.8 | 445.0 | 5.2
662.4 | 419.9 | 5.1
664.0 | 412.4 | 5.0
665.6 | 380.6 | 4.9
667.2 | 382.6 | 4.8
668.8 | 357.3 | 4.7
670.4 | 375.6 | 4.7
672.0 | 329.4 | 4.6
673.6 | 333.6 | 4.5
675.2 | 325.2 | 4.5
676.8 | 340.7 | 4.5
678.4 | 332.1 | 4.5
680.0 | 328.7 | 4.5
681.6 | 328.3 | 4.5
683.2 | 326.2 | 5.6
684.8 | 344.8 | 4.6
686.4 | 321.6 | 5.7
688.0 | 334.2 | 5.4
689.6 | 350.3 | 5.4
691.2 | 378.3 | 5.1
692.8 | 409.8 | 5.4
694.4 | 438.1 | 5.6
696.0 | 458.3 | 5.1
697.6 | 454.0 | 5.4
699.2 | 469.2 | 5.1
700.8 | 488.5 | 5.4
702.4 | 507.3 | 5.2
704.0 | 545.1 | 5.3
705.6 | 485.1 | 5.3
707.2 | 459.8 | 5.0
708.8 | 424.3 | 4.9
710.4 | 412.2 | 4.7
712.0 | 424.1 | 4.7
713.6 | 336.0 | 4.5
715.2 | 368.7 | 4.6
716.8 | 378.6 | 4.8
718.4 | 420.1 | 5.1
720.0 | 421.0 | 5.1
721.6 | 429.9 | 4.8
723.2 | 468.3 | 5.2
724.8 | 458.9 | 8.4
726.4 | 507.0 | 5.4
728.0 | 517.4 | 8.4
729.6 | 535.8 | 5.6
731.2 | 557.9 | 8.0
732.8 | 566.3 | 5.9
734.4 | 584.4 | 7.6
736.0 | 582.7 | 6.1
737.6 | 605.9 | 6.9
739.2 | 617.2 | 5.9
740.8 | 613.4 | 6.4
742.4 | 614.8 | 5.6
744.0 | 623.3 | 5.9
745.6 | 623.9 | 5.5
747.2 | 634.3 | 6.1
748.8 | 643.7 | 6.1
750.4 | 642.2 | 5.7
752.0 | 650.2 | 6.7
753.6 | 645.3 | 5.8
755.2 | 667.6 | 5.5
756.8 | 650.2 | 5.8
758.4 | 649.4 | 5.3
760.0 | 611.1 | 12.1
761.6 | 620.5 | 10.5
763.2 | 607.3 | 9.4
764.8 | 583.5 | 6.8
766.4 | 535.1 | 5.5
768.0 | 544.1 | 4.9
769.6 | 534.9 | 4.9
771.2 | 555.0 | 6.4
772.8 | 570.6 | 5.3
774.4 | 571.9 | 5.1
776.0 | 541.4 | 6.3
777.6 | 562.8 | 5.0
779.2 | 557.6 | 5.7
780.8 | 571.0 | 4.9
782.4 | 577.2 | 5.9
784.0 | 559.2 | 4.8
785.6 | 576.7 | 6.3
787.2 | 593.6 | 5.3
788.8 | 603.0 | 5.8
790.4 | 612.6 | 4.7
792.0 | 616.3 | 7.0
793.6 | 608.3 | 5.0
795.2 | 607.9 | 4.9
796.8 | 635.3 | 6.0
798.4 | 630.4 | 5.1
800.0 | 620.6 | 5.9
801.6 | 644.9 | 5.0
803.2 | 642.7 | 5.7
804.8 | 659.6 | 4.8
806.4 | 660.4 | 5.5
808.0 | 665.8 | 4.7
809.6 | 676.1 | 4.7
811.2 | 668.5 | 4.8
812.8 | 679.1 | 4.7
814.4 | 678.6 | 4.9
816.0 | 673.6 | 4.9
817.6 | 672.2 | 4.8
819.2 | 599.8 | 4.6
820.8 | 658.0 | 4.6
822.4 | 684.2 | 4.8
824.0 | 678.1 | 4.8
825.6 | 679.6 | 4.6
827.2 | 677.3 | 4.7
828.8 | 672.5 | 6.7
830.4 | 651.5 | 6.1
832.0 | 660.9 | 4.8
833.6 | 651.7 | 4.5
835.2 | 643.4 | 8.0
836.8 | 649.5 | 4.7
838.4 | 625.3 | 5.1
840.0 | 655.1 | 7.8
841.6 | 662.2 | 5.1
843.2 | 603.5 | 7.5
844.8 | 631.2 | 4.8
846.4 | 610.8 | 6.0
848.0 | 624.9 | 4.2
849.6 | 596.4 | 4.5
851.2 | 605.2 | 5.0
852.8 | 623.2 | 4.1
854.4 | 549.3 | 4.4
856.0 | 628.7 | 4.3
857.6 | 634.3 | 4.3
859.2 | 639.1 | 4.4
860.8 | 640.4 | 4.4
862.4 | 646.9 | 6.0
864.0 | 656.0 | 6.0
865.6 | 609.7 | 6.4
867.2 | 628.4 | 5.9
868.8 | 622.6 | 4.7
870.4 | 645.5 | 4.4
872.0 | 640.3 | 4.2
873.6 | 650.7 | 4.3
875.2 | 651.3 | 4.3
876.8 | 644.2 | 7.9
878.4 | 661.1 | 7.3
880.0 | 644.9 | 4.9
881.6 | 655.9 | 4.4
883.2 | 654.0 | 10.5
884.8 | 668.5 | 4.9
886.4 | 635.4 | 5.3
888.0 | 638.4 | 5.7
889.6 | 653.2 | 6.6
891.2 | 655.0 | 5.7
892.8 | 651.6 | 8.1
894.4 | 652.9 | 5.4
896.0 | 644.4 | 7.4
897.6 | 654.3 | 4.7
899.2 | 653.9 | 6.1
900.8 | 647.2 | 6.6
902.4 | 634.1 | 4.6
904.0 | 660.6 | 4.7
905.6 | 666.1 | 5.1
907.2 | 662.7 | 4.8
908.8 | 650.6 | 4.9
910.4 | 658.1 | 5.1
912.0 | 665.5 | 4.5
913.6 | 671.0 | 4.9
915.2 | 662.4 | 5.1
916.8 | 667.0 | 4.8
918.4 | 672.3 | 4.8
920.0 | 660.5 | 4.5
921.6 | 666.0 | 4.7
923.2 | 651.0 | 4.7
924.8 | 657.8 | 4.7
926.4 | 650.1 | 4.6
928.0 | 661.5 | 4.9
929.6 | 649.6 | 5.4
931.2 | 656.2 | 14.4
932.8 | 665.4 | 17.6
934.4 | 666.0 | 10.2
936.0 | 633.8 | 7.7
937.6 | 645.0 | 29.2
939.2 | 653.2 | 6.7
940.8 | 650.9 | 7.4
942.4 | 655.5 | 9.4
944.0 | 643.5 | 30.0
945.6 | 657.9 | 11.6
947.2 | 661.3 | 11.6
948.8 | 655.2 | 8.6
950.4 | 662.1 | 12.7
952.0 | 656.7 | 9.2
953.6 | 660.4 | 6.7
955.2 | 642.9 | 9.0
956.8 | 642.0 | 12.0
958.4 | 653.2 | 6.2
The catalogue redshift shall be 0.00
